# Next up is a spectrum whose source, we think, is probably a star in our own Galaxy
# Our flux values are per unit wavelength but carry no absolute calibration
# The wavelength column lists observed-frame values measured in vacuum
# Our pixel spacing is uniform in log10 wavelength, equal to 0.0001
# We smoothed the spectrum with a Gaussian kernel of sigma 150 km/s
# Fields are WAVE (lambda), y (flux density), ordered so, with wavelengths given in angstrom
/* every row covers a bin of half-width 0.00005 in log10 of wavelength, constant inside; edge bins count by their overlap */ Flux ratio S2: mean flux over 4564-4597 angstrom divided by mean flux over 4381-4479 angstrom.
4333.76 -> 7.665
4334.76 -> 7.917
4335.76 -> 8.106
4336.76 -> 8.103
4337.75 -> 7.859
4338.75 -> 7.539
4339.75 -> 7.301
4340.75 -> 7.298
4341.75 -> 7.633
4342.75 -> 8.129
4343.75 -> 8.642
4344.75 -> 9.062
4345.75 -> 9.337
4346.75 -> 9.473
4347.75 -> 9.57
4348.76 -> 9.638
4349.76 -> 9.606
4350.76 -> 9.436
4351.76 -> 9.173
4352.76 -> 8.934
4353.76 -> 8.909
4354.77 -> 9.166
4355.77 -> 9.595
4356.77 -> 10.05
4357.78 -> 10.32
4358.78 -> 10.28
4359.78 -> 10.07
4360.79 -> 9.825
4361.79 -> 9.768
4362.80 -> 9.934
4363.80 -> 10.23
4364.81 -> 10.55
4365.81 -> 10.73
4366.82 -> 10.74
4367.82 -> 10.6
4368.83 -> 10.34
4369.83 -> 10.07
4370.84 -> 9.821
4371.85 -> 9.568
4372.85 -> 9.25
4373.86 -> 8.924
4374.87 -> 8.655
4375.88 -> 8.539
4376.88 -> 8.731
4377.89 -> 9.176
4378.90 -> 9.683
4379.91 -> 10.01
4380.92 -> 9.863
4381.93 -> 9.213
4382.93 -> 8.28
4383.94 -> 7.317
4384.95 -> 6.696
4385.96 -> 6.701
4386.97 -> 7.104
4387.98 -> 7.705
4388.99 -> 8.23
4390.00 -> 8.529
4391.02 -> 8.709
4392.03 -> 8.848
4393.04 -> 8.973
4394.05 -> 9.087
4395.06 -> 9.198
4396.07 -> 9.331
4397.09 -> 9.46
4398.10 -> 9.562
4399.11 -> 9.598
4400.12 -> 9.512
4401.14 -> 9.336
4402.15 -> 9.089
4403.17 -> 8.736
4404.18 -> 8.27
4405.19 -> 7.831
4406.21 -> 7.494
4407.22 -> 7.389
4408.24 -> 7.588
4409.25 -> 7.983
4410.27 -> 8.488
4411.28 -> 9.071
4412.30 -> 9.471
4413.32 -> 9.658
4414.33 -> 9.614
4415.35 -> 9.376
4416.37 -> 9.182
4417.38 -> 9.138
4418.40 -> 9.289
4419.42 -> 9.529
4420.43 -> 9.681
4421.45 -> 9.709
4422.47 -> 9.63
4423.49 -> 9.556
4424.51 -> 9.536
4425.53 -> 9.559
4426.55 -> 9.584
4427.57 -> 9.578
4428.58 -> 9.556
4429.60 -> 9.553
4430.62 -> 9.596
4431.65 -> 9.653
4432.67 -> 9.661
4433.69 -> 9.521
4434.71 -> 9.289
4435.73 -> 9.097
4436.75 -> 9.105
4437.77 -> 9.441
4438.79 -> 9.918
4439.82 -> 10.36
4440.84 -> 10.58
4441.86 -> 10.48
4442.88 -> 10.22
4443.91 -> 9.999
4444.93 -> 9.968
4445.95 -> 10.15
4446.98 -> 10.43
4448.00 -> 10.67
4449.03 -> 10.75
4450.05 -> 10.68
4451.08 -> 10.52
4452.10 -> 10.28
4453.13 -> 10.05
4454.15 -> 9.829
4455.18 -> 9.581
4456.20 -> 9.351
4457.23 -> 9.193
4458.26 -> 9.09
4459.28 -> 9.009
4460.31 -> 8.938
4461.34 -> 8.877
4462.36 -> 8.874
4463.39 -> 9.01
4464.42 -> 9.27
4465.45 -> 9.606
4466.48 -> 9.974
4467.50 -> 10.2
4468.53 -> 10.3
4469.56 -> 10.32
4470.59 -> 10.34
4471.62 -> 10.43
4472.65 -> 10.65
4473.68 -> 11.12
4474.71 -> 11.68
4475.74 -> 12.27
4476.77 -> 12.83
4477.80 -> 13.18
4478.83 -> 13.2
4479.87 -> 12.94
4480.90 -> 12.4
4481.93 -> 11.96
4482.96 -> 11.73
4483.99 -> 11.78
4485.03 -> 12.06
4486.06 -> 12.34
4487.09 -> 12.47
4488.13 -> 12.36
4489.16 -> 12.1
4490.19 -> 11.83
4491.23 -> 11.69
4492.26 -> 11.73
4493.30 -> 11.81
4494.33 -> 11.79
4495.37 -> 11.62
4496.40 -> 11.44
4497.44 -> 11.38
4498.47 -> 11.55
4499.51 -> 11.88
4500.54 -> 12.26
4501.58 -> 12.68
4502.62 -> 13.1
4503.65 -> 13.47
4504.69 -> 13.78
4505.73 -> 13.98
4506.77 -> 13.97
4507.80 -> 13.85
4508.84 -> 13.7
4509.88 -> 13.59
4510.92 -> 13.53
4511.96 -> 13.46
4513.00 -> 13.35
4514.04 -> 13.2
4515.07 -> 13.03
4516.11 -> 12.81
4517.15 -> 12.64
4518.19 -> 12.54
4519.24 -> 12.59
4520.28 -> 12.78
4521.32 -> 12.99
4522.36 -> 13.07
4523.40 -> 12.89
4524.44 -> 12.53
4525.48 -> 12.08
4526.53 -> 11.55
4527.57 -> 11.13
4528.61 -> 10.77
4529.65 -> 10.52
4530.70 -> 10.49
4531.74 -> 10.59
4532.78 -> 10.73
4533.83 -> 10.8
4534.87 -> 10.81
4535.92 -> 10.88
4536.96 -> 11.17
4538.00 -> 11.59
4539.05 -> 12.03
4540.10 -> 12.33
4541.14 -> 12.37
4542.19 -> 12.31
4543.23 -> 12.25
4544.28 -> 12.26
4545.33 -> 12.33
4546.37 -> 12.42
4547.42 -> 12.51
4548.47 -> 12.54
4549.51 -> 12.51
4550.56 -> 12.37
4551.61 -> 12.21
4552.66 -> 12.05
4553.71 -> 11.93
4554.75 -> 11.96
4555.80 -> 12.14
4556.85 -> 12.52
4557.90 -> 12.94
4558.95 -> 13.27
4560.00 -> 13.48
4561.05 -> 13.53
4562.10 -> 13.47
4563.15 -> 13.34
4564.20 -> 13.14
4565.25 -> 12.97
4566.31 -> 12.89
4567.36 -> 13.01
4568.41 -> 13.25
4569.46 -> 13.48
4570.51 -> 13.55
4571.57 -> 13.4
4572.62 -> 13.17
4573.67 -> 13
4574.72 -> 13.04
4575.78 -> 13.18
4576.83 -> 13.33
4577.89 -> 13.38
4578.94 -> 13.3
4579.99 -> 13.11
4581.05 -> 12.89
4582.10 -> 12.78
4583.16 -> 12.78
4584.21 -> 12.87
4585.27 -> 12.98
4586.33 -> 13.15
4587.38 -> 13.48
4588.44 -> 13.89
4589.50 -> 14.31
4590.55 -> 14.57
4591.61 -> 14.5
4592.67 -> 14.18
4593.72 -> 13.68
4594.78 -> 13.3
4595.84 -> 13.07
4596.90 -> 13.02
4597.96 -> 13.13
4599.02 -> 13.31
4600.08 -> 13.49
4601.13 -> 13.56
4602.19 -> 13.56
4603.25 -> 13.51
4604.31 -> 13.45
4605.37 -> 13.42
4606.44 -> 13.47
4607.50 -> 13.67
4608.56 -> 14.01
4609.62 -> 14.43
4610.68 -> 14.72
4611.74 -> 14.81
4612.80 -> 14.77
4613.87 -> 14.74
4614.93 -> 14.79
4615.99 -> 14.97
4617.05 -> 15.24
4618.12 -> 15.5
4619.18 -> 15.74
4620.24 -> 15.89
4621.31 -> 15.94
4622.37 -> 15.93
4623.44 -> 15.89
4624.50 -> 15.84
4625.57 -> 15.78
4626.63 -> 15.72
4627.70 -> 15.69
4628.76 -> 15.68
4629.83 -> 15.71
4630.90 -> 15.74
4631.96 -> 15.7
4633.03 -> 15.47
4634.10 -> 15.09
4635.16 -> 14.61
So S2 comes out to 1.40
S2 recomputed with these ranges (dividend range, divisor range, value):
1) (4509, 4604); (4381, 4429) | 1.44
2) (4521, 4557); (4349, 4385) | 1.24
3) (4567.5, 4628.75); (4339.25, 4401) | 1.53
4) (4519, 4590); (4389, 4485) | 1.28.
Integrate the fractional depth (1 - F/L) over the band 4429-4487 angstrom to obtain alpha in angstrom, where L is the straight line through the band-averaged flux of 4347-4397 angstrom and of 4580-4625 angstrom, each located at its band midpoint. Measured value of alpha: 3.5 angstrom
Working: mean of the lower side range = 9.26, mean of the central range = 10.4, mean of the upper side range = 14.1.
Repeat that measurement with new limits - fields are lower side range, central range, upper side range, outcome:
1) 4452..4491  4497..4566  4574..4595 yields -1.4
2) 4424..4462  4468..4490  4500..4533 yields -1.3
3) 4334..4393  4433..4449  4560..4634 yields 1.1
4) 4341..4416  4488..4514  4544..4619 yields -2.1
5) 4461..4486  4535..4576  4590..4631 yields 1.7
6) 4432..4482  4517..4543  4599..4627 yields 1.2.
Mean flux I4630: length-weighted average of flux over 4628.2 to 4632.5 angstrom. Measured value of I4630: 15.7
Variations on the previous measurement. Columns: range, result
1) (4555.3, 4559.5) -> 12.7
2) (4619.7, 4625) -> 15.9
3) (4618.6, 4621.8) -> 15.9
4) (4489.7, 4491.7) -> 11.7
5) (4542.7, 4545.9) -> 12.3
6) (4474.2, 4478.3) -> 12.5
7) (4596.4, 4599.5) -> 13.1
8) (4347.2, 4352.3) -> 9.48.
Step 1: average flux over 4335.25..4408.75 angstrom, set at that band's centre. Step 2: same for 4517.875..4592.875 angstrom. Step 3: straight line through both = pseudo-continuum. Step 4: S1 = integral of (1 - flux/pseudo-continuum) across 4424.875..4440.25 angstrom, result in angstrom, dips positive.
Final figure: 0.93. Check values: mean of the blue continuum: 8.99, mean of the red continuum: 12.6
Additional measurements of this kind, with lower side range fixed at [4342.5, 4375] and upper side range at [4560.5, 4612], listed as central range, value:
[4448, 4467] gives 2.8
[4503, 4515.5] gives -1.4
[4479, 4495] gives -0.4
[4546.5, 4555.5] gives 0.4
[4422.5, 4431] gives 1.0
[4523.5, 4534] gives 1.1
